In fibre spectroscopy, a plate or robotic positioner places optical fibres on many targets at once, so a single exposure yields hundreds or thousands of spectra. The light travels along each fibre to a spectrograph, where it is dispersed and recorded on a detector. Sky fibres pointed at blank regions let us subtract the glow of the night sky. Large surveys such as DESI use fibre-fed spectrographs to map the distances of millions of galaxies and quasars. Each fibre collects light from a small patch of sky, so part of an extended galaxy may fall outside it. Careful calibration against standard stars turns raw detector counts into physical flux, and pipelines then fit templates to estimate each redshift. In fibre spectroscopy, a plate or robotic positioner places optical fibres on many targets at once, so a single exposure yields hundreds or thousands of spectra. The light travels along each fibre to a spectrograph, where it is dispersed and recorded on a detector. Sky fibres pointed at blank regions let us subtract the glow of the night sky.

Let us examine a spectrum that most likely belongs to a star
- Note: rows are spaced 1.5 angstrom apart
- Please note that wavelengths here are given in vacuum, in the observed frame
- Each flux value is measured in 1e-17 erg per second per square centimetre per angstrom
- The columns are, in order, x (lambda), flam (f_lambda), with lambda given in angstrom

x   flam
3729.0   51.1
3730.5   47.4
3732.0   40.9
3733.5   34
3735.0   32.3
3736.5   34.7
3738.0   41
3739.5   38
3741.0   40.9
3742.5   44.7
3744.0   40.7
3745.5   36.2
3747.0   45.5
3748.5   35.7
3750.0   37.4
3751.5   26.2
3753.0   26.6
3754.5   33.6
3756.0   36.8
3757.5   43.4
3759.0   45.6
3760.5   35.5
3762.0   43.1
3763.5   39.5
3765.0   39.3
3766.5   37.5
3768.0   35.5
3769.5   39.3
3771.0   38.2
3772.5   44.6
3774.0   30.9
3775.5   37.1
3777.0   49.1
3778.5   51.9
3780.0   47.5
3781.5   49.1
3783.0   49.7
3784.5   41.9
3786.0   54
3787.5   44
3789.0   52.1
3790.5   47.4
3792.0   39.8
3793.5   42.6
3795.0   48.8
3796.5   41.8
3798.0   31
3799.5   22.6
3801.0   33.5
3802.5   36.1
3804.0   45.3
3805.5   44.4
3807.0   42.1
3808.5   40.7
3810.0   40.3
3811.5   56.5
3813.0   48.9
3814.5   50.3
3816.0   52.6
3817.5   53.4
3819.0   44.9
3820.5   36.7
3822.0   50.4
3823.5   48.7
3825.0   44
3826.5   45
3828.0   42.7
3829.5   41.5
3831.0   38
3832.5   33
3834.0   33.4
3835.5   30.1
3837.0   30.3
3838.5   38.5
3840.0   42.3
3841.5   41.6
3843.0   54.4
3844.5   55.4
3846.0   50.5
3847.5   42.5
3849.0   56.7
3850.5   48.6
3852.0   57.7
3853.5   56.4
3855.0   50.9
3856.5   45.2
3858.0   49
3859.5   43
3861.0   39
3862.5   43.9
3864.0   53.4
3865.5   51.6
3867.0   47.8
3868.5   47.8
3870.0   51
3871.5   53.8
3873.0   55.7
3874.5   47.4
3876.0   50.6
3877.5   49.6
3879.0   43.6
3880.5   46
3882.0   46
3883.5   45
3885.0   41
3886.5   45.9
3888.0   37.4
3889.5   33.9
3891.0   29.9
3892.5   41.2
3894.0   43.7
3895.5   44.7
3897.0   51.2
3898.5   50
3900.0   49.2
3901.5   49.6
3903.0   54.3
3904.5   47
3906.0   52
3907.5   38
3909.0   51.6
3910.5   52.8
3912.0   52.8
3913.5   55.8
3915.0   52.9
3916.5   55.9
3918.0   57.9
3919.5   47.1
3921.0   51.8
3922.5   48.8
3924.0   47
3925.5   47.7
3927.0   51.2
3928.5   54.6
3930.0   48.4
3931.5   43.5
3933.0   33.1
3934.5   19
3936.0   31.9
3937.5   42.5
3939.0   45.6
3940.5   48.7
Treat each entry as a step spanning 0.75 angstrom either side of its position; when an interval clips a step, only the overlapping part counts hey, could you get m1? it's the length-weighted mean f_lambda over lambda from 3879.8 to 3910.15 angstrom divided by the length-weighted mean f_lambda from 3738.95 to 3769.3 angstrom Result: 1.2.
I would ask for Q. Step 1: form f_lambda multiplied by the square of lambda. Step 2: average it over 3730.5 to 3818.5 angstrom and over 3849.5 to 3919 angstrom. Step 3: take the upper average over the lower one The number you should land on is 1.23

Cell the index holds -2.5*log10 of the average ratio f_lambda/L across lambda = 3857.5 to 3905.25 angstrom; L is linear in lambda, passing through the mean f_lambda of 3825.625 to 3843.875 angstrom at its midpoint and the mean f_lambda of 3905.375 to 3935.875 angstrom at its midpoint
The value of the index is -0.06 mag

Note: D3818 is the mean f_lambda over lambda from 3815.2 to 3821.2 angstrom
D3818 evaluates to 47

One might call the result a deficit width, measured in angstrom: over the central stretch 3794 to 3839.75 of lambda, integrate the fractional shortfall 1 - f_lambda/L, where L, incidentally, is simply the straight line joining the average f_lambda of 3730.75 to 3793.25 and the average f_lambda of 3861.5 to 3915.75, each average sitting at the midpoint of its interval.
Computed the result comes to 2.1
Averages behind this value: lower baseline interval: 40.6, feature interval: 41.5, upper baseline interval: 47.4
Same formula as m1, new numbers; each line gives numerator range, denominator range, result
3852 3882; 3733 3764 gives 1.30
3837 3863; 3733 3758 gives 1.29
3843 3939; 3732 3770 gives 1.25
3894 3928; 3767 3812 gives 1.18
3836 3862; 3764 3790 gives 1.08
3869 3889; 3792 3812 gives 1.17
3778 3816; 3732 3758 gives 1.20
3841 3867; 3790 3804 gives 1.29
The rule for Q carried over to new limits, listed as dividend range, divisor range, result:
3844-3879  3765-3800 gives 1.22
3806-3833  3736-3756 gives 1.27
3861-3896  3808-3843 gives 1.09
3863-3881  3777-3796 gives 1.10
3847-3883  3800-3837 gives 1.18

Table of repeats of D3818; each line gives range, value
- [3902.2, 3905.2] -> 50.7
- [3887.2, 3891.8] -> 33.9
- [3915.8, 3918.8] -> 56.8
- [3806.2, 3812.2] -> 44.8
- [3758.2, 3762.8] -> 41.4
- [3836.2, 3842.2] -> 38.1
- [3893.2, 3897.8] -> 46.5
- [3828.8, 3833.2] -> 37.5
